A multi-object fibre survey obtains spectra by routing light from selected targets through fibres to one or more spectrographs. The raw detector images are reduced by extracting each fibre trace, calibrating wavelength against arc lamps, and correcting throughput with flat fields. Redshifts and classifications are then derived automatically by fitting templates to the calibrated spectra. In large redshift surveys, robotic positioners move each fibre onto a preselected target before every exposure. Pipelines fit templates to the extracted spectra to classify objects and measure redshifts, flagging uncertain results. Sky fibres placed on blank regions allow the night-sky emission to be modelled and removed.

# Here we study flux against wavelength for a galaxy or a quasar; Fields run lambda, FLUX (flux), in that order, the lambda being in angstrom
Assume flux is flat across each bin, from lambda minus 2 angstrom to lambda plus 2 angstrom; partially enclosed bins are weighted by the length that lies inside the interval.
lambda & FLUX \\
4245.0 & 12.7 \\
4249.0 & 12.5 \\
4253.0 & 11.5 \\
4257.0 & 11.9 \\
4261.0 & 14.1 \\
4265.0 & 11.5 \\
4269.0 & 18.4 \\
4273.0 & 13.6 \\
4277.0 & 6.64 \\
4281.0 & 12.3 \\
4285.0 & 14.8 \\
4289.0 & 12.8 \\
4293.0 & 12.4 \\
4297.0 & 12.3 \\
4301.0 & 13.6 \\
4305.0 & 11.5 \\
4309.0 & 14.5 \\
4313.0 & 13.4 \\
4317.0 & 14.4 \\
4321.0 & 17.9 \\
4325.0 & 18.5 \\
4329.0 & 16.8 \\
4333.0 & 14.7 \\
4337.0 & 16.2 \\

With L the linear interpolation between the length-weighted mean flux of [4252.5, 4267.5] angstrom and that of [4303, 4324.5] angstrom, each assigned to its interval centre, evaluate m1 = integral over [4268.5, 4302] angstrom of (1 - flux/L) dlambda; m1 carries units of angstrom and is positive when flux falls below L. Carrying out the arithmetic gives 1.9 angstrom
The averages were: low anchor 12.5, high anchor 14.6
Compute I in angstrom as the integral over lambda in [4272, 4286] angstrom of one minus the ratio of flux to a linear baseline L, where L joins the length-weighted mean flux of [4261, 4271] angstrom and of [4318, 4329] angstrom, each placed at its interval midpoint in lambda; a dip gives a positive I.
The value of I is 3.6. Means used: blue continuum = 14.8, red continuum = 17.6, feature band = 11.5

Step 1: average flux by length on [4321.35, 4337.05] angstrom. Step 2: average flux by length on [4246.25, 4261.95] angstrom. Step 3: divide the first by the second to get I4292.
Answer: 1.3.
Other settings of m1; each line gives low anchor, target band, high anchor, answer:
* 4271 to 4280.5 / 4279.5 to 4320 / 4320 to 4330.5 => 1.5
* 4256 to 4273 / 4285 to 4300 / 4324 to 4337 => 2.2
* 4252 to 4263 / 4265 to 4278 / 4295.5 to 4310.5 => -0.5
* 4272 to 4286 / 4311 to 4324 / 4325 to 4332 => 0.3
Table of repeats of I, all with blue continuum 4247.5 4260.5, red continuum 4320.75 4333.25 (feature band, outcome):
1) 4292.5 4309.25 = 2.9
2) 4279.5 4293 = 1.1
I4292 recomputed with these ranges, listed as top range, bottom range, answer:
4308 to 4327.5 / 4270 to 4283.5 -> 1.37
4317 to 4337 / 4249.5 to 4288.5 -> 1.31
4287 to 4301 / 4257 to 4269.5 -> 0.92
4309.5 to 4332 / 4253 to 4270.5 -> 1.18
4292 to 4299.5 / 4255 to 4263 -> 0.96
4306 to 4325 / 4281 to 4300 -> 1.17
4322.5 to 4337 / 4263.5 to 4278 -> 1.28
